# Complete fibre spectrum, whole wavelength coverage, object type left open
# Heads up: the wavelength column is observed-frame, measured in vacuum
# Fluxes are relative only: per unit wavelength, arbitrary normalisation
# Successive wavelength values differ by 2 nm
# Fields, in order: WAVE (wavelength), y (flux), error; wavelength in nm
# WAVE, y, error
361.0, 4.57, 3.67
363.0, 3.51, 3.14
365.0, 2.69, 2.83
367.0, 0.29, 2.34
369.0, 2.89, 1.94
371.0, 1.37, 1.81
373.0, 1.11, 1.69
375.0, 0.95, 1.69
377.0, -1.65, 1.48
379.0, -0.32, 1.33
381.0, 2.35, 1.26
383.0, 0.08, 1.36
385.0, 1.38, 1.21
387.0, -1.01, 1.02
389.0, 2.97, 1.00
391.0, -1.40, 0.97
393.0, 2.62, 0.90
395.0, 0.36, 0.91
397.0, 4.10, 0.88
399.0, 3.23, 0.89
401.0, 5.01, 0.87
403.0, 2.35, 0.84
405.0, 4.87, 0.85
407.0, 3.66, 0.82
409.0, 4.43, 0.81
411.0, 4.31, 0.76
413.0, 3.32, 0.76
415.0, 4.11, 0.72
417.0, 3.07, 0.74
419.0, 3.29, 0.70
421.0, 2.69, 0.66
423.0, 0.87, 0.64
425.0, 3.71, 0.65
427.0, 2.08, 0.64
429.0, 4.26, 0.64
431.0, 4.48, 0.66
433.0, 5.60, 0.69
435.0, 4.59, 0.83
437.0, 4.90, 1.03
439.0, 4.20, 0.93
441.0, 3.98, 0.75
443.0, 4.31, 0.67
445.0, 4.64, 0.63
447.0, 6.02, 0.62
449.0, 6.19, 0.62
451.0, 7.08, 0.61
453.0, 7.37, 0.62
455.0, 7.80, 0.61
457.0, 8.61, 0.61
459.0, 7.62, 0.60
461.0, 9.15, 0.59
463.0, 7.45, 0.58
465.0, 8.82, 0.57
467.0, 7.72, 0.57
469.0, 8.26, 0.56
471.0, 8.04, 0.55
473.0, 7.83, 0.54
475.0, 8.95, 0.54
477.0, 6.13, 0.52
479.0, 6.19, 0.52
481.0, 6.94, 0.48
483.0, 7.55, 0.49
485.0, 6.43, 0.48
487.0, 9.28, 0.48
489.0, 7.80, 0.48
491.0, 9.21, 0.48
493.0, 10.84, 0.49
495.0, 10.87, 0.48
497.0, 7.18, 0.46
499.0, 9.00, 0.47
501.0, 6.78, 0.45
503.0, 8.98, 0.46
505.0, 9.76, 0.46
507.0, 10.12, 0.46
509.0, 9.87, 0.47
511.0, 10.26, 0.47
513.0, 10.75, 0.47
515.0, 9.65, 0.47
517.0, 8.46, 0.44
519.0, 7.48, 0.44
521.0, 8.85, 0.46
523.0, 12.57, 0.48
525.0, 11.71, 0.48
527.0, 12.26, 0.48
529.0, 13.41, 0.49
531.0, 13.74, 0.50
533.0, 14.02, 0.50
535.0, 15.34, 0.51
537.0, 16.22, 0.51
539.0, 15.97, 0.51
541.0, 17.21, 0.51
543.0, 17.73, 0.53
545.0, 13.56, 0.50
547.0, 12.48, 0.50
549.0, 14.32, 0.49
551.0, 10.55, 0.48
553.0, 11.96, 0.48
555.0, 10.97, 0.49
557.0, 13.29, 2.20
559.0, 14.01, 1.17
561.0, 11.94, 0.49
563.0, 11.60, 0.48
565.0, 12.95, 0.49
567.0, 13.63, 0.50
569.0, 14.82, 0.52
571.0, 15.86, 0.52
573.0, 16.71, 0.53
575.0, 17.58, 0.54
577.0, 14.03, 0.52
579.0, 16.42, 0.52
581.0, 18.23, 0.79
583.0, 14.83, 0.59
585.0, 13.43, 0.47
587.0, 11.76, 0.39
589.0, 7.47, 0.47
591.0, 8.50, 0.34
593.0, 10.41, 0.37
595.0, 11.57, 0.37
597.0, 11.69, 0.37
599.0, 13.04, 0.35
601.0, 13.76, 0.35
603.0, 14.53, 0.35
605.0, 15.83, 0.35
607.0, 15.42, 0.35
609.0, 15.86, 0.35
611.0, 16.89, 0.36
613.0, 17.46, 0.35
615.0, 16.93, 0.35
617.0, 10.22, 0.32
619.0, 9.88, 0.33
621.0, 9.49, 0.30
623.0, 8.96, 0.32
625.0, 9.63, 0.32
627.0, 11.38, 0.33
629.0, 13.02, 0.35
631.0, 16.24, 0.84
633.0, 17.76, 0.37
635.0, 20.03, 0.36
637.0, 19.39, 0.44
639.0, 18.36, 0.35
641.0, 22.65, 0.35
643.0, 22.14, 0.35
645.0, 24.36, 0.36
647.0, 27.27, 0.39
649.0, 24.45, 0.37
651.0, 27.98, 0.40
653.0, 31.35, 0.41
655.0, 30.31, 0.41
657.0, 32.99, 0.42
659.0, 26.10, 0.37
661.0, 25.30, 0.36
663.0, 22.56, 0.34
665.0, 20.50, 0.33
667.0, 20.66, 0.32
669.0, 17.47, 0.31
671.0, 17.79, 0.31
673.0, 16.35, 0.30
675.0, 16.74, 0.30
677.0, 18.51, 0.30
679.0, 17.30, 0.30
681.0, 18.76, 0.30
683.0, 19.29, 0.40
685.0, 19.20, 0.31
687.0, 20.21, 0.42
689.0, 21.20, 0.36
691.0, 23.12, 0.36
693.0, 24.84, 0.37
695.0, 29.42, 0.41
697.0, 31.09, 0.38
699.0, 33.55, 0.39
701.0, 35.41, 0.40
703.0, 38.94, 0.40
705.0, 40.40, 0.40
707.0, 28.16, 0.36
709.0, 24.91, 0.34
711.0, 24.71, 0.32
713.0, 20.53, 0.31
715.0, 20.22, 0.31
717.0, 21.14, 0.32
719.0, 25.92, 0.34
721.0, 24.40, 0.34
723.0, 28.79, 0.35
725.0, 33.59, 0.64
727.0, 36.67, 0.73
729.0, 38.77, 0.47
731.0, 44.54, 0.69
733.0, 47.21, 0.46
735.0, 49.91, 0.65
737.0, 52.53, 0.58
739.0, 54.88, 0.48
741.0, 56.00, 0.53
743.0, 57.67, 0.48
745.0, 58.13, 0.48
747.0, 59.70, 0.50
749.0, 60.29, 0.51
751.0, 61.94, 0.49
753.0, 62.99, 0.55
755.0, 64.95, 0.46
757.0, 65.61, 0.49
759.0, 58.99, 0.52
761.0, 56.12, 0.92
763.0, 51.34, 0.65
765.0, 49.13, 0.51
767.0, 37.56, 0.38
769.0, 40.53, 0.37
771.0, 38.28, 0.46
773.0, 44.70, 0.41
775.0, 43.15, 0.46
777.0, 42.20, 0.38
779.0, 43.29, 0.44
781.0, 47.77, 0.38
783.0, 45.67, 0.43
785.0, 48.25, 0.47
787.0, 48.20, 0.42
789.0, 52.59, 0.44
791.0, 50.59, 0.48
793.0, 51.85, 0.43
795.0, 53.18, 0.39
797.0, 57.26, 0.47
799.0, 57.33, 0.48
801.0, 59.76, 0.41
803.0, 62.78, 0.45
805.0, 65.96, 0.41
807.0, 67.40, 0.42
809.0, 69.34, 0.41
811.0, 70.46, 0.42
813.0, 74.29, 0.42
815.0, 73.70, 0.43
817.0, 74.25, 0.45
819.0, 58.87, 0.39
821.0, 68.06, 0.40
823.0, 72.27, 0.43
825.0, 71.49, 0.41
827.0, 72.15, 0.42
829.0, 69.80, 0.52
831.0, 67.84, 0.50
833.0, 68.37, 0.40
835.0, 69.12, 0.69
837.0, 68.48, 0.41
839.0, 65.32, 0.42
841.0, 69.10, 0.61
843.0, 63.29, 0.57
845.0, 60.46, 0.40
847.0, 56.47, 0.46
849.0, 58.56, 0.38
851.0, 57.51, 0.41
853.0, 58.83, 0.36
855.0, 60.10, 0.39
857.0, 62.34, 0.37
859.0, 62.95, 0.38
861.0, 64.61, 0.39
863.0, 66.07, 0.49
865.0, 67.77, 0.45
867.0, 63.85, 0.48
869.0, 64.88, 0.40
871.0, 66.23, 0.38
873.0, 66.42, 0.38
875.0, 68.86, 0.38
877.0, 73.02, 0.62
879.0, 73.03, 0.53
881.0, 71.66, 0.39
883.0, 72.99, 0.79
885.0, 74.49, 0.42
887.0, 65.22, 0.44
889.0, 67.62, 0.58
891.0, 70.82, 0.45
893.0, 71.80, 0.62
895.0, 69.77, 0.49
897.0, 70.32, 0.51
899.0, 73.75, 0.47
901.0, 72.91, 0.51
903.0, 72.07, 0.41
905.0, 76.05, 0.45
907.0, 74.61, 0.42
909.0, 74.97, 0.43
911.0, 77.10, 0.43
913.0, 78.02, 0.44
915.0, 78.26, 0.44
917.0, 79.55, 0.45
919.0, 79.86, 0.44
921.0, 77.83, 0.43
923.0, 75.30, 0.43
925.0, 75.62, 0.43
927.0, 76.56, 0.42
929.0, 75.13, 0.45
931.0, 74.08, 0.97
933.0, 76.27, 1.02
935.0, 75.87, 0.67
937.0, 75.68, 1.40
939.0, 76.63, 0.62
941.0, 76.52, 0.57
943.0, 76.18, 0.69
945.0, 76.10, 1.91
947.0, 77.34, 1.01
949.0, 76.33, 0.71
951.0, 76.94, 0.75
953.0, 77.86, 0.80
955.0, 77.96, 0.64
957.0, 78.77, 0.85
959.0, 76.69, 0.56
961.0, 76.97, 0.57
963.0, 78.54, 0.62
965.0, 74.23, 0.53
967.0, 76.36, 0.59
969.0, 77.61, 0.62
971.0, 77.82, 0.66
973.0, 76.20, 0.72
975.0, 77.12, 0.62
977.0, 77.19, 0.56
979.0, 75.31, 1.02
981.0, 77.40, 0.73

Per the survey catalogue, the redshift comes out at 0.000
